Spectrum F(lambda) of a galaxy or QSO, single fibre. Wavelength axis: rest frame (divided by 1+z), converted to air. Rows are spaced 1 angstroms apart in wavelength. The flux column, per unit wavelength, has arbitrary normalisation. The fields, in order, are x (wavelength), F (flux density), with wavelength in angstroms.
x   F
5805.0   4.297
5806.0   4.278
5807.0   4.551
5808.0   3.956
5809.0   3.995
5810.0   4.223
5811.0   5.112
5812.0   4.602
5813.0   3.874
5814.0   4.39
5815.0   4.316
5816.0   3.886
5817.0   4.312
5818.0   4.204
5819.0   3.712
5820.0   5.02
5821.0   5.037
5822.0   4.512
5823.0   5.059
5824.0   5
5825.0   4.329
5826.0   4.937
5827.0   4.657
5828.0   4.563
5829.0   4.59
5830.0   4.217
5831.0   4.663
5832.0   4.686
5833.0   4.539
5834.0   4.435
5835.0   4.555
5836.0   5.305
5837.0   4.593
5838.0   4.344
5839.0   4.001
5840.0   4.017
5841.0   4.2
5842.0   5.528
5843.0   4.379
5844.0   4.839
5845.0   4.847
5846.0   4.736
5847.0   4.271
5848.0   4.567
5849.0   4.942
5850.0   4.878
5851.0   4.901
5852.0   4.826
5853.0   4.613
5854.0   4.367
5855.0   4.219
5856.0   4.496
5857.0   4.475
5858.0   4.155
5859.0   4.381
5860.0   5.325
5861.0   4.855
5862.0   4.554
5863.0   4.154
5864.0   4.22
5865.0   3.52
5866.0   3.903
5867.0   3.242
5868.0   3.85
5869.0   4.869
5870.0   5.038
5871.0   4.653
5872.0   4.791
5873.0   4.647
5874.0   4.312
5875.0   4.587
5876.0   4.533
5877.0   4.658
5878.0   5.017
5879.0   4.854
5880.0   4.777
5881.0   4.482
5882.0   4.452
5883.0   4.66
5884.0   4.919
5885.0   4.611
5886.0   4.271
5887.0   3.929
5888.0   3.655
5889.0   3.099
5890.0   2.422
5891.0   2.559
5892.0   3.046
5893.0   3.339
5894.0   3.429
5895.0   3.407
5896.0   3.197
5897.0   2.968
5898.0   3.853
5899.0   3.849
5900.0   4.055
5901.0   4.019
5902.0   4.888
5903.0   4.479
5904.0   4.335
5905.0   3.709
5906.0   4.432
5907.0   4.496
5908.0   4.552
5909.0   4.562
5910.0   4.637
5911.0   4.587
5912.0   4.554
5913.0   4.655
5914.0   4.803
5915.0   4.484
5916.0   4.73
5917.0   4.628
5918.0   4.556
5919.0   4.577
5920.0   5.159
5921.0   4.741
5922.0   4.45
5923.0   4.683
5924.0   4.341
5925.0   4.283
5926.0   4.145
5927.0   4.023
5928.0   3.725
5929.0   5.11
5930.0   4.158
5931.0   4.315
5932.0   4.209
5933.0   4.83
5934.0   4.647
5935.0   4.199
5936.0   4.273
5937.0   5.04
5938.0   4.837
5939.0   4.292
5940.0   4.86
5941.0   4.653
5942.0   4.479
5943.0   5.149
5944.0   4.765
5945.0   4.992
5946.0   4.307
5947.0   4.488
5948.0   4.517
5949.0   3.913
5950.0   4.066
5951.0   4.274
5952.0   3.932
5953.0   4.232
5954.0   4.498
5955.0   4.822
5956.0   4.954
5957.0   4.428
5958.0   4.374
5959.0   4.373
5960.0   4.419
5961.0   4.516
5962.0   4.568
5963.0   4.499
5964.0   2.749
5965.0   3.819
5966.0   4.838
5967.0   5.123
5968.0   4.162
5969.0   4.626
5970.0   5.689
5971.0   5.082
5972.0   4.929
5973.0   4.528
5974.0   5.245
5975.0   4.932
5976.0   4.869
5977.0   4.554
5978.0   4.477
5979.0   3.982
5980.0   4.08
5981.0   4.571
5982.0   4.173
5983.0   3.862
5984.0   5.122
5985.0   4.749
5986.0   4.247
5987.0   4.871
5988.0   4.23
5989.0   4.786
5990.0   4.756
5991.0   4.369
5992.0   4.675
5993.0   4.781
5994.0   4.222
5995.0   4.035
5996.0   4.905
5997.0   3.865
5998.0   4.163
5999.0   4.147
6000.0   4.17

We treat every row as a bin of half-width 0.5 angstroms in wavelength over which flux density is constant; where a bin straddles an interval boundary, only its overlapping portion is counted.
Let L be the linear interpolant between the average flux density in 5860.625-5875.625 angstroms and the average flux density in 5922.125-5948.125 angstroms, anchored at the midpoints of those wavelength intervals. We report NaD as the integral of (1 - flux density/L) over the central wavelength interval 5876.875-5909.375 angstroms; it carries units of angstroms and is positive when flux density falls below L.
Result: 2.84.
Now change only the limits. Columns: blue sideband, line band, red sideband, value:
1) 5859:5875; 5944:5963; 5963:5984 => 0.28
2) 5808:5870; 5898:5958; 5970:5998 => 0.80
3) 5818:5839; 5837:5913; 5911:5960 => 4.56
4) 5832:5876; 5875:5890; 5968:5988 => 0.59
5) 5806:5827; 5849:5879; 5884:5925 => -1.54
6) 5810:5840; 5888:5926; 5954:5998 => 3.41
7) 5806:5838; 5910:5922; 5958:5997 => -0.40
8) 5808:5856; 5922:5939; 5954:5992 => 0.47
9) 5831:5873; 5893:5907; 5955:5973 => 1.96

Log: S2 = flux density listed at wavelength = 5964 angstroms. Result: 2.749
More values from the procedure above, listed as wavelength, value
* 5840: 4.017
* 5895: 3.407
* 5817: 4.312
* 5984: 5.122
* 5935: 4.199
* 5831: 4.663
